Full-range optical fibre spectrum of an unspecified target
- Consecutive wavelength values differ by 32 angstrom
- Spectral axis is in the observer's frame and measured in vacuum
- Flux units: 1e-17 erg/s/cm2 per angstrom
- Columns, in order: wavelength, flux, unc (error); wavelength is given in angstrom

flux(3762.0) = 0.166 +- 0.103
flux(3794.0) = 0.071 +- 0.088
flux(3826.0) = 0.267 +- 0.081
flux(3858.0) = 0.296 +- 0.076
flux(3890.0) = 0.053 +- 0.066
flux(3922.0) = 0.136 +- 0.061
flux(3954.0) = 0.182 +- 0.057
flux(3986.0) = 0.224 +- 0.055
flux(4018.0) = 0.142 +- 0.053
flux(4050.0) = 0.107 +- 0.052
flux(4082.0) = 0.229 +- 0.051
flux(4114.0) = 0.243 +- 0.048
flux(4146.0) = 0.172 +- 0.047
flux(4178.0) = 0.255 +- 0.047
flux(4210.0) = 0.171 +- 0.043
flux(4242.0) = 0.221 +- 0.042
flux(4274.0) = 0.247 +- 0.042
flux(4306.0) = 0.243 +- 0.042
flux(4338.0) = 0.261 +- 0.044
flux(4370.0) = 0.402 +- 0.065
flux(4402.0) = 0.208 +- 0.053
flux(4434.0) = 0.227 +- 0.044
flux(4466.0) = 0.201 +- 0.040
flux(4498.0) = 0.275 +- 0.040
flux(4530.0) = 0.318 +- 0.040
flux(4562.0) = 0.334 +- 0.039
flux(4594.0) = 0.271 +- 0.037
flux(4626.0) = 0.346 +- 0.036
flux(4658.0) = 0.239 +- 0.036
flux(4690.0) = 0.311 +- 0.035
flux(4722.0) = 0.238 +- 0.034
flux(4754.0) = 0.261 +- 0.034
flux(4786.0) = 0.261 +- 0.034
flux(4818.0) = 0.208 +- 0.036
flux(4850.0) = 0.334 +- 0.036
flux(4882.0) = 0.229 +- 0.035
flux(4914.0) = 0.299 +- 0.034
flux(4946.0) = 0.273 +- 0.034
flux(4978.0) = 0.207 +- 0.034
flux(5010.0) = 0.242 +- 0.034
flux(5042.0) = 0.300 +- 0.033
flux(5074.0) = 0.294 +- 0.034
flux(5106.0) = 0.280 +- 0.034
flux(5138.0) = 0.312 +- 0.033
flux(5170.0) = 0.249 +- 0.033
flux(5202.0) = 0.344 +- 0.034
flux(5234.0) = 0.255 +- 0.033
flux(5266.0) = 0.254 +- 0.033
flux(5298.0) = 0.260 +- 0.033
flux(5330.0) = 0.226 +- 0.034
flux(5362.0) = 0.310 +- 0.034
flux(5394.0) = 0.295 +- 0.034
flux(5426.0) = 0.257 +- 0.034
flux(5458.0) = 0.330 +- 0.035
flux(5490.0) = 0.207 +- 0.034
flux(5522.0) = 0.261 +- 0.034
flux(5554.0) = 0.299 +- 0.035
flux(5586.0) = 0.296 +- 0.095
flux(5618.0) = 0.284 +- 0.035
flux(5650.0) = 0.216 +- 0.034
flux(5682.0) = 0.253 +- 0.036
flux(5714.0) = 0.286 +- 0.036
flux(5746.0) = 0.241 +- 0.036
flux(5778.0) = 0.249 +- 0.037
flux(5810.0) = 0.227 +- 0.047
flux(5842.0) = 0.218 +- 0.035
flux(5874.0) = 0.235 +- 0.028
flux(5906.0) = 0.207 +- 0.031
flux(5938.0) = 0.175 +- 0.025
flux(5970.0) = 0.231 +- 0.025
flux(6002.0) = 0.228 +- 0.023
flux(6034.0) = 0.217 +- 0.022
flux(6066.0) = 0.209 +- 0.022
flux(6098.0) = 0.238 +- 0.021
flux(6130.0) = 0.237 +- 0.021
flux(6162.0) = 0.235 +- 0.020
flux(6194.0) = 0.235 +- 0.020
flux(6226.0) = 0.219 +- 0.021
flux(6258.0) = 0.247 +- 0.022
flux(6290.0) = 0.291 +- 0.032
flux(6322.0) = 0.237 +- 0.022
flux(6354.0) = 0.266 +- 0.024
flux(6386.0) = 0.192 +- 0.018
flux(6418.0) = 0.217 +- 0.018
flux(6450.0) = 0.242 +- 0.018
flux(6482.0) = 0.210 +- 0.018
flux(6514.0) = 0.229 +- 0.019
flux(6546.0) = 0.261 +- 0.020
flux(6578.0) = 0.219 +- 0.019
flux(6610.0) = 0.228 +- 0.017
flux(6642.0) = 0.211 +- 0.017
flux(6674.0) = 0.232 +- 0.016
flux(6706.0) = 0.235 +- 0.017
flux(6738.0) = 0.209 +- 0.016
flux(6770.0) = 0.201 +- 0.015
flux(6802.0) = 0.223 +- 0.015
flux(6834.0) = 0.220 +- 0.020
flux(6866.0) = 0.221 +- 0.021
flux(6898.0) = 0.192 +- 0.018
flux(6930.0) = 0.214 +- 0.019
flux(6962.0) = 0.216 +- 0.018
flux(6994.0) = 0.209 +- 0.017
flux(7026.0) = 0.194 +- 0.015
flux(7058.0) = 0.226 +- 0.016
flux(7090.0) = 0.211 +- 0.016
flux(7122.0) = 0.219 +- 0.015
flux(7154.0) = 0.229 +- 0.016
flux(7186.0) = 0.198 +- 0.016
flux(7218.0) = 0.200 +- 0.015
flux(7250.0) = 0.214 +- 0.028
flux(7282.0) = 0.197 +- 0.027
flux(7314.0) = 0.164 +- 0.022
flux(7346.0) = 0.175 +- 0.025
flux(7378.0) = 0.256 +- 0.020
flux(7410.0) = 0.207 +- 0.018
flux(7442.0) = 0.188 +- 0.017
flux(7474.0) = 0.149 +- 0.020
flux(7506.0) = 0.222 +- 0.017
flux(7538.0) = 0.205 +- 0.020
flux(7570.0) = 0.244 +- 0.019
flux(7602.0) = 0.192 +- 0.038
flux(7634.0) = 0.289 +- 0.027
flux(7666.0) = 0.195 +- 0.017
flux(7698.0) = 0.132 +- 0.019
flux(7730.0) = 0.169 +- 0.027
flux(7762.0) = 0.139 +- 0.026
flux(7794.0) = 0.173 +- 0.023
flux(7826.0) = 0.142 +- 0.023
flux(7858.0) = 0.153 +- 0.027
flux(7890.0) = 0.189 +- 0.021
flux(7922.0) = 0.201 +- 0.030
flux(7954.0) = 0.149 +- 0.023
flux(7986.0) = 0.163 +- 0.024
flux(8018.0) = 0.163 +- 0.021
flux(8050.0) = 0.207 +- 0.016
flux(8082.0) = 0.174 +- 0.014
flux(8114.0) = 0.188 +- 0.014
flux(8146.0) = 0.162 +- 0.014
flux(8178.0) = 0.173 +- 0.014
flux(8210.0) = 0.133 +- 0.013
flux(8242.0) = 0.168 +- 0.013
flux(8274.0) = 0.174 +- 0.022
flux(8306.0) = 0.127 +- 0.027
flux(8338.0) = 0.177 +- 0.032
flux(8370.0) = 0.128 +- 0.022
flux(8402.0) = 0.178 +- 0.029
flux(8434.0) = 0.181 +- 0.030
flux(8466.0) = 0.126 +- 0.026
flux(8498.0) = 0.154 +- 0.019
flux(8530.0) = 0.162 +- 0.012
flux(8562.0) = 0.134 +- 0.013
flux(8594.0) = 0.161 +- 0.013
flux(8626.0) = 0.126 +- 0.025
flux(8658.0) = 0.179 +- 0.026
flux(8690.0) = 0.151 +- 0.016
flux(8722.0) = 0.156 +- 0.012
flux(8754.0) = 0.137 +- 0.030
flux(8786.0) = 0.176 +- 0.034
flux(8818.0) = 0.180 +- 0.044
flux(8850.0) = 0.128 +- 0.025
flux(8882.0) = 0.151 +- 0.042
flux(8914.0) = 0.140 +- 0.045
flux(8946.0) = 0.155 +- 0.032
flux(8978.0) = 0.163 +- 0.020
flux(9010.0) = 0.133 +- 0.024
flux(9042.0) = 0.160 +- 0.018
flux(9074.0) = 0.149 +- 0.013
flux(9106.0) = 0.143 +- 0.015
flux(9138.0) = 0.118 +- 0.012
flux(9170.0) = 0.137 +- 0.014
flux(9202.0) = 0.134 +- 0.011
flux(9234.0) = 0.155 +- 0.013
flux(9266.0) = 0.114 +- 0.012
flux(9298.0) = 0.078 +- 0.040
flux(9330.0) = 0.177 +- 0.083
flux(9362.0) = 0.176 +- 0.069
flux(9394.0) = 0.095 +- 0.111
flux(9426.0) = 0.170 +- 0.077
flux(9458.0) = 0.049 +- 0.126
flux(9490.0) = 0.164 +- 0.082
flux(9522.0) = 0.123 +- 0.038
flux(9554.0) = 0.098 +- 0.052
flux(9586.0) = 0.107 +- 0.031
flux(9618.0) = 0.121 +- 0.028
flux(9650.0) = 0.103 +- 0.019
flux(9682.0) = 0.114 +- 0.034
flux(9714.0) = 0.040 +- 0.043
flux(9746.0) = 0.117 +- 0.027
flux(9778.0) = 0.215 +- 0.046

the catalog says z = 0.12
